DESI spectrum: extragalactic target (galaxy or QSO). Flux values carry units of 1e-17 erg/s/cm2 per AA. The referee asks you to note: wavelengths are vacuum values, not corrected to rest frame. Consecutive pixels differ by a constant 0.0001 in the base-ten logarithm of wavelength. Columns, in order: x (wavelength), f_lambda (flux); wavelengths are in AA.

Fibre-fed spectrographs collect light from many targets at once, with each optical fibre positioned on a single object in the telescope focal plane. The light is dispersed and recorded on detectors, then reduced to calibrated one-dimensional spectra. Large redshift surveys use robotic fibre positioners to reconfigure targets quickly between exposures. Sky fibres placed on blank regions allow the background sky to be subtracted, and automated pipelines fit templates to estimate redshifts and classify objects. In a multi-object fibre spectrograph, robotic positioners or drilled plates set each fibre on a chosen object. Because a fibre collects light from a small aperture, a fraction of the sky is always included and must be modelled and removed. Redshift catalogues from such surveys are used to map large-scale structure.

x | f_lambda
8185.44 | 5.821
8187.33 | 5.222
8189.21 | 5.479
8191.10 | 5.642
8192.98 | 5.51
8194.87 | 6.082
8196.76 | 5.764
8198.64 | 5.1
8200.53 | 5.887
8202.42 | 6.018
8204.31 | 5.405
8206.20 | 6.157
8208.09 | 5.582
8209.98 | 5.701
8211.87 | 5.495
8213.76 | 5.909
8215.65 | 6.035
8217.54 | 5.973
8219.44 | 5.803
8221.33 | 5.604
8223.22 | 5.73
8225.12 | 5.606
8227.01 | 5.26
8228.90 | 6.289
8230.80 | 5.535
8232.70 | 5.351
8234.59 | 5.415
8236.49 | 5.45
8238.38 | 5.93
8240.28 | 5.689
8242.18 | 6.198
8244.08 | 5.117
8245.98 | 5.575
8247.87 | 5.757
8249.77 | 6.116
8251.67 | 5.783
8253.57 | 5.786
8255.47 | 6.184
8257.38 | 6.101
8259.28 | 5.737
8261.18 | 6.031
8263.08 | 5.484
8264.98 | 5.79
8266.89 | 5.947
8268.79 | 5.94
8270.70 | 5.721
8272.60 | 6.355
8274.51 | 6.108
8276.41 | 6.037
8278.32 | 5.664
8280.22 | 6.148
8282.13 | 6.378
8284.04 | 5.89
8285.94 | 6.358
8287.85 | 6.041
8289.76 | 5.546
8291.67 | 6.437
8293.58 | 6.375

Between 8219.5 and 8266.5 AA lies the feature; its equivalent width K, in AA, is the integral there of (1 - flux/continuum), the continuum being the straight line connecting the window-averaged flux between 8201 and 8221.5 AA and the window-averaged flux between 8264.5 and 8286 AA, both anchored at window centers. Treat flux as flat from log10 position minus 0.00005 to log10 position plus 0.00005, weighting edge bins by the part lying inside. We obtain 1.4 AA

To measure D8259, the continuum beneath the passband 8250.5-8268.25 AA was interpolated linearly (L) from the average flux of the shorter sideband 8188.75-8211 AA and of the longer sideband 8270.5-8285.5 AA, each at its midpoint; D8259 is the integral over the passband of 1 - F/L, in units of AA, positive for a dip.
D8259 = 0.3 AA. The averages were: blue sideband 5.7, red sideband 6.07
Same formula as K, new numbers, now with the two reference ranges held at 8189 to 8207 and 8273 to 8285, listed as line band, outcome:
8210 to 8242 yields 0.7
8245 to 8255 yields 0.2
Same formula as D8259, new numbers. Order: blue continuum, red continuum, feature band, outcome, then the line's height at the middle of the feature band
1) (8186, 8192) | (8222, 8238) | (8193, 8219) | -1.2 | 5.52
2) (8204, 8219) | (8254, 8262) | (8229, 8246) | 0.8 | 5.91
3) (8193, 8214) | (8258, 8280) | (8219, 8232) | 0.2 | 5.78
